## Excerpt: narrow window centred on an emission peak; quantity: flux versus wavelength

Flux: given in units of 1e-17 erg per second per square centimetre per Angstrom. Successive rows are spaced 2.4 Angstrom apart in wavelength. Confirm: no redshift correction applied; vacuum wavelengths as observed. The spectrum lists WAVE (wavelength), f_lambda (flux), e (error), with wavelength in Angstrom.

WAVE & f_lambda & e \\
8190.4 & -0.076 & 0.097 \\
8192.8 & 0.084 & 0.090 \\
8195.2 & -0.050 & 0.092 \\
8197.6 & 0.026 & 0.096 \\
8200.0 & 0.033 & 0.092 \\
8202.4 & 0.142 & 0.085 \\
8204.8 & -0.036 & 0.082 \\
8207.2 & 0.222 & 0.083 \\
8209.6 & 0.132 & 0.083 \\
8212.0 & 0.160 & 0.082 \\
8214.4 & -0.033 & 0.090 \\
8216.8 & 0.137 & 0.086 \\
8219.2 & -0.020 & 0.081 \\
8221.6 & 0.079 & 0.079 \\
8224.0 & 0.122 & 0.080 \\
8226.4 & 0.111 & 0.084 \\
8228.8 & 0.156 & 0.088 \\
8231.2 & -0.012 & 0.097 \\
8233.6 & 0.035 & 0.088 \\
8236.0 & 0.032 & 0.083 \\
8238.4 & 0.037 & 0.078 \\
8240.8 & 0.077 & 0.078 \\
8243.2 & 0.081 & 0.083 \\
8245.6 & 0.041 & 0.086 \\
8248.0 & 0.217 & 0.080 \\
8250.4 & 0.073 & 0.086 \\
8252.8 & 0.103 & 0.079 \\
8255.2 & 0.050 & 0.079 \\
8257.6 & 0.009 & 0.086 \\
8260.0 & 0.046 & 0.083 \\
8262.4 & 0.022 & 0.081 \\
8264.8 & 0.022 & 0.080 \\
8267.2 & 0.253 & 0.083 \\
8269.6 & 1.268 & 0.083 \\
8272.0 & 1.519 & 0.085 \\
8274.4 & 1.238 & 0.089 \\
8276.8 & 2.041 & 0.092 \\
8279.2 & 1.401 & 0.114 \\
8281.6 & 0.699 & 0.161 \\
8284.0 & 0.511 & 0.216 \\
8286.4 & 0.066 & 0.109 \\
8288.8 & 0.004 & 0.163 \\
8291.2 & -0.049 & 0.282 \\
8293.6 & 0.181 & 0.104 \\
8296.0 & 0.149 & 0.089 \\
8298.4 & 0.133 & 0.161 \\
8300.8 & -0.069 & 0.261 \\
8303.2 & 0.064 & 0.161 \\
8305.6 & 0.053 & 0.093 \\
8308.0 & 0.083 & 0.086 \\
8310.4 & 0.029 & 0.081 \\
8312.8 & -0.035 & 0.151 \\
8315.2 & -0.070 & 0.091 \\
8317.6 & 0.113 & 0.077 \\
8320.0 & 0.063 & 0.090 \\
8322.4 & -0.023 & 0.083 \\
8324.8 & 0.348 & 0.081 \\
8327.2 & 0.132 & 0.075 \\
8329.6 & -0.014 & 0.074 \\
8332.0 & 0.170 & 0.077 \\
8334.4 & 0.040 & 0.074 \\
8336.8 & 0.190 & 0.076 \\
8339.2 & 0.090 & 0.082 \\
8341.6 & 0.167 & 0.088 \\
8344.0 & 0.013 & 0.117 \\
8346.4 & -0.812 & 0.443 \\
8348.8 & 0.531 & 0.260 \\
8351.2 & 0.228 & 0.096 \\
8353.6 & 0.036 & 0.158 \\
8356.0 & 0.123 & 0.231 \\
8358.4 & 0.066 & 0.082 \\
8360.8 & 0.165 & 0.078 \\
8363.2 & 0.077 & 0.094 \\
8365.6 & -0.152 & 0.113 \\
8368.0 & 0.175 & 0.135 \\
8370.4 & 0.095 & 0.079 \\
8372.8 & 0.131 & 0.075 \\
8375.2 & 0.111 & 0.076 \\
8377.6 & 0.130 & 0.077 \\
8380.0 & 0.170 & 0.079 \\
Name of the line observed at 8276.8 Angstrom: [O II] 3727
